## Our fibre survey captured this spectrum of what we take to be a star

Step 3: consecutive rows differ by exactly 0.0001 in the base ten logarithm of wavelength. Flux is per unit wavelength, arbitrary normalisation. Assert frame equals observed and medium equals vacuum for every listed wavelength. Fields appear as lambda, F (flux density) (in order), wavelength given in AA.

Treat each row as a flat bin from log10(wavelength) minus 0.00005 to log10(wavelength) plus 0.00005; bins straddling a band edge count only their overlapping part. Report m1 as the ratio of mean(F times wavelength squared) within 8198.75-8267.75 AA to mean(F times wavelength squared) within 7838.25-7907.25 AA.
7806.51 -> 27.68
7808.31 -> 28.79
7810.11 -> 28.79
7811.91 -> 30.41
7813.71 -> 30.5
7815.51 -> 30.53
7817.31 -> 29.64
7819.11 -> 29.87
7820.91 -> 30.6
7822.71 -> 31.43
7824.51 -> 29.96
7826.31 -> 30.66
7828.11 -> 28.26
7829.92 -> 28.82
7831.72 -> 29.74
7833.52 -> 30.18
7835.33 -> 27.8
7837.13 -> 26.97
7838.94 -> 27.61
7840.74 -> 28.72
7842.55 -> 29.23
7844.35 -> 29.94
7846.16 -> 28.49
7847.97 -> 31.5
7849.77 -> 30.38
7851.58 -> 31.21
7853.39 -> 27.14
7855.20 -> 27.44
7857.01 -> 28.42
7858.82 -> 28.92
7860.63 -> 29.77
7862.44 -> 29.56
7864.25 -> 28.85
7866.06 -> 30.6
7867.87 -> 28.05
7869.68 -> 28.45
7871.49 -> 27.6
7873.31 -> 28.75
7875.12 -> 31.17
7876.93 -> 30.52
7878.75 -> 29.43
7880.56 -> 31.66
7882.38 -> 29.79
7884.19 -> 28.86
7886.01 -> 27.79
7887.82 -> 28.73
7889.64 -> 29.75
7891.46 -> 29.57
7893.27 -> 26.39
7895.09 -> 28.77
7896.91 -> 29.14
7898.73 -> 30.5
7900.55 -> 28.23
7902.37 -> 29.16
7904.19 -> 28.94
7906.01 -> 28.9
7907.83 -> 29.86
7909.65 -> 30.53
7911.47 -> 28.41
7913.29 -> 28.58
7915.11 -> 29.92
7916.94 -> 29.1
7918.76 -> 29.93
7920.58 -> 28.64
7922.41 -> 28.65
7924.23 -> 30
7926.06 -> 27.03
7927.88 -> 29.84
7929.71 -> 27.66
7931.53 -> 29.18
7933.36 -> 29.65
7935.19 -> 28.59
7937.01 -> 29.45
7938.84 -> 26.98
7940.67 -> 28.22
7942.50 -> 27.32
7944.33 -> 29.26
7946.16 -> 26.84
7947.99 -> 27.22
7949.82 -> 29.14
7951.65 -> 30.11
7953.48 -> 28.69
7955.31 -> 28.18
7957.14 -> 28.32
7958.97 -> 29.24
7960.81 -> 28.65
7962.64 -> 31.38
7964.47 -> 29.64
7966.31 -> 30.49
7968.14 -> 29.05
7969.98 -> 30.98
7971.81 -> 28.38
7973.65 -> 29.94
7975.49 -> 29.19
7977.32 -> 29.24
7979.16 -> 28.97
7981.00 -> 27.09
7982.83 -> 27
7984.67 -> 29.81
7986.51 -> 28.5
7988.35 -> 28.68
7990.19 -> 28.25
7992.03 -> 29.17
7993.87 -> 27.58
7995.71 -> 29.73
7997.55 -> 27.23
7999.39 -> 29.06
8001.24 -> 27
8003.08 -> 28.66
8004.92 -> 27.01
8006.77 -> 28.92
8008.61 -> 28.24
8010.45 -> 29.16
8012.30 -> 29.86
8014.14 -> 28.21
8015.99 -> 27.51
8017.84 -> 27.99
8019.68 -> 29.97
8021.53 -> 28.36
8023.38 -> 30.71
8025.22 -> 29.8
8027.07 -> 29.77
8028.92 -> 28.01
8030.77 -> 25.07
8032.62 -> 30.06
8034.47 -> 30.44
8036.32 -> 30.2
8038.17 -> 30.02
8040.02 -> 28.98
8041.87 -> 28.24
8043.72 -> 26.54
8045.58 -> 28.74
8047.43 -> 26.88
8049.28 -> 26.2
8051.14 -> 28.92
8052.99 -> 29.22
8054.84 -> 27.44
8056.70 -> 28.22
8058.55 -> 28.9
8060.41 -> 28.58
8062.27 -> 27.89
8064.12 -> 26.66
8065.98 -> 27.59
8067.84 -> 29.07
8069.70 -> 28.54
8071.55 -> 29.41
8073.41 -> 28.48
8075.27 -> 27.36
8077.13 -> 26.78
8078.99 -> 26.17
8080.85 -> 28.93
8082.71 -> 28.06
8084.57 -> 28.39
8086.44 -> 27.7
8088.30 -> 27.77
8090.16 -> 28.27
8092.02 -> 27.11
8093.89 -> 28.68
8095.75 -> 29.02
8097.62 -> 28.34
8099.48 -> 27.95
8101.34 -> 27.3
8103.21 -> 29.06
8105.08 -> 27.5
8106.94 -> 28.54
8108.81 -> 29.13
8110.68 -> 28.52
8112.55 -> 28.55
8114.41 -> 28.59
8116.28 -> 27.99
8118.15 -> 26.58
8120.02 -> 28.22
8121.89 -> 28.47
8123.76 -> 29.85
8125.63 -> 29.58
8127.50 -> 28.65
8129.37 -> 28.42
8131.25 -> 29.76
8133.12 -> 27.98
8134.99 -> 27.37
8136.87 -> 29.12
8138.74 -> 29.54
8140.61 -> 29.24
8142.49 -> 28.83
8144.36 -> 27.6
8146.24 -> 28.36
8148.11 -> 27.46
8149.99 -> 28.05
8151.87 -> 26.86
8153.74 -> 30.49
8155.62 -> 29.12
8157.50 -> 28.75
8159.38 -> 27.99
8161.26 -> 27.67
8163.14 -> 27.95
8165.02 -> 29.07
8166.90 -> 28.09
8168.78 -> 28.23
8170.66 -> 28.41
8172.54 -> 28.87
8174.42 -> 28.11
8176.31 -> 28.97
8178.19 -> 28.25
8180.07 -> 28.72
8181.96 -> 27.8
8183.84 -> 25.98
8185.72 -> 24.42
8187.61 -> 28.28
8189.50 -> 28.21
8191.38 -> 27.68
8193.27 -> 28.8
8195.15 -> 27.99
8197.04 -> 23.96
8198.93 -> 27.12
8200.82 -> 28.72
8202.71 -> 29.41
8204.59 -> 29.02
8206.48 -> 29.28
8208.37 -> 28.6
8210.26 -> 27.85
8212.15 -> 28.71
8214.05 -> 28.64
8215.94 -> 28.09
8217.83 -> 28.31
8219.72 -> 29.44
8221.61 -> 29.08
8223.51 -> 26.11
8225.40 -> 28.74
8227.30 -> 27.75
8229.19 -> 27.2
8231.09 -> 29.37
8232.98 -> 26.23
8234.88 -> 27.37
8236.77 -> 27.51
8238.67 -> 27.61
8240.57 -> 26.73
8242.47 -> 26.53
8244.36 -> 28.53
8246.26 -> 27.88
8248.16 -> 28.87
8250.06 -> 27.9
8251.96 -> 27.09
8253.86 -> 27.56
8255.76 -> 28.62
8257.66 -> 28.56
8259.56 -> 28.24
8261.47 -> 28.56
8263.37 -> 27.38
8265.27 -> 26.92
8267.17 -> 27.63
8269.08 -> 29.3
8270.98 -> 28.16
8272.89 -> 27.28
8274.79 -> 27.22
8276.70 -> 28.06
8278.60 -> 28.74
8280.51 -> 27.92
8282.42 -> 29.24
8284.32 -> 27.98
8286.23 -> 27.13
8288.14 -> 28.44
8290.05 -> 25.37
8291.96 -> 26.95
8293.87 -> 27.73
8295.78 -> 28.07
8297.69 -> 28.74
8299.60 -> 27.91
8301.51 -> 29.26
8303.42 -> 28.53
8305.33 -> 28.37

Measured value 1.05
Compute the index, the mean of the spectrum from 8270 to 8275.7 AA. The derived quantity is 27.6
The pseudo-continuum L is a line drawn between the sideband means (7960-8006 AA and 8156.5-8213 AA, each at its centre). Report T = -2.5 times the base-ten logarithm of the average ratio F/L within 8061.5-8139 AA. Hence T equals 0.00 mag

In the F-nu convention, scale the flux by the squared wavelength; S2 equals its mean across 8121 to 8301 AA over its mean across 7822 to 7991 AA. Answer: 1.04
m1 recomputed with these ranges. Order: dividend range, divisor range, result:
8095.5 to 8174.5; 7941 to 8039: 1.02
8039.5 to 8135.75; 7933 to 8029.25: 1.01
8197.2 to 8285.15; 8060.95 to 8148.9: 1.03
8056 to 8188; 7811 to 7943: 1.03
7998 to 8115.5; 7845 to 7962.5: 1.02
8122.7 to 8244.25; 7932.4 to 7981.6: 1.03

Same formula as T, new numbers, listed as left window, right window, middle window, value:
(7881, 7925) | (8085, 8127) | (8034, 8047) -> -0.01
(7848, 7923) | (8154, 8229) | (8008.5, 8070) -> 0.00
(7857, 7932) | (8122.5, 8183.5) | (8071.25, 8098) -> 0.03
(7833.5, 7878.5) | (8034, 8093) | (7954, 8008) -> -0.01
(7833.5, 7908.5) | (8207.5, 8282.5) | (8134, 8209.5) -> 0.00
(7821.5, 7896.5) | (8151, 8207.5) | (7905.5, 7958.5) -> 0.01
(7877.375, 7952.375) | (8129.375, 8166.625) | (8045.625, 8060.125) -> 0.02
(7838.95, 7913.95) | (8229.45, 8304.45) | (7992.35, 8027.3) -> 0.00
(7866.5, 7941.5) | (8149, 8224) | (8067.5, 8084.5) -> 0.02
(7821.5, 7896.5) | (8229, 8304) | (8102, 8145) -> -0.01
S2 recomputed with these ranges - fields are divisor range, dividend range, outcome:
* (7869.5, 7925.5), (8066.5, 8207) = 1.03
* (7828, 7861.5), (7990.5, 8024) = 1.03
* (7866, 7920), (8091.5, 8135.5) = 1.03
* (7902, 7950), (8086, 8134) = 1.03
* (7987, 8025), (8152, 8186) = 1.03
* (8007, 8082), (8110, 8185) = 1.02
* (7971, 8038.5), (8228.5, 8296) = 1.03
